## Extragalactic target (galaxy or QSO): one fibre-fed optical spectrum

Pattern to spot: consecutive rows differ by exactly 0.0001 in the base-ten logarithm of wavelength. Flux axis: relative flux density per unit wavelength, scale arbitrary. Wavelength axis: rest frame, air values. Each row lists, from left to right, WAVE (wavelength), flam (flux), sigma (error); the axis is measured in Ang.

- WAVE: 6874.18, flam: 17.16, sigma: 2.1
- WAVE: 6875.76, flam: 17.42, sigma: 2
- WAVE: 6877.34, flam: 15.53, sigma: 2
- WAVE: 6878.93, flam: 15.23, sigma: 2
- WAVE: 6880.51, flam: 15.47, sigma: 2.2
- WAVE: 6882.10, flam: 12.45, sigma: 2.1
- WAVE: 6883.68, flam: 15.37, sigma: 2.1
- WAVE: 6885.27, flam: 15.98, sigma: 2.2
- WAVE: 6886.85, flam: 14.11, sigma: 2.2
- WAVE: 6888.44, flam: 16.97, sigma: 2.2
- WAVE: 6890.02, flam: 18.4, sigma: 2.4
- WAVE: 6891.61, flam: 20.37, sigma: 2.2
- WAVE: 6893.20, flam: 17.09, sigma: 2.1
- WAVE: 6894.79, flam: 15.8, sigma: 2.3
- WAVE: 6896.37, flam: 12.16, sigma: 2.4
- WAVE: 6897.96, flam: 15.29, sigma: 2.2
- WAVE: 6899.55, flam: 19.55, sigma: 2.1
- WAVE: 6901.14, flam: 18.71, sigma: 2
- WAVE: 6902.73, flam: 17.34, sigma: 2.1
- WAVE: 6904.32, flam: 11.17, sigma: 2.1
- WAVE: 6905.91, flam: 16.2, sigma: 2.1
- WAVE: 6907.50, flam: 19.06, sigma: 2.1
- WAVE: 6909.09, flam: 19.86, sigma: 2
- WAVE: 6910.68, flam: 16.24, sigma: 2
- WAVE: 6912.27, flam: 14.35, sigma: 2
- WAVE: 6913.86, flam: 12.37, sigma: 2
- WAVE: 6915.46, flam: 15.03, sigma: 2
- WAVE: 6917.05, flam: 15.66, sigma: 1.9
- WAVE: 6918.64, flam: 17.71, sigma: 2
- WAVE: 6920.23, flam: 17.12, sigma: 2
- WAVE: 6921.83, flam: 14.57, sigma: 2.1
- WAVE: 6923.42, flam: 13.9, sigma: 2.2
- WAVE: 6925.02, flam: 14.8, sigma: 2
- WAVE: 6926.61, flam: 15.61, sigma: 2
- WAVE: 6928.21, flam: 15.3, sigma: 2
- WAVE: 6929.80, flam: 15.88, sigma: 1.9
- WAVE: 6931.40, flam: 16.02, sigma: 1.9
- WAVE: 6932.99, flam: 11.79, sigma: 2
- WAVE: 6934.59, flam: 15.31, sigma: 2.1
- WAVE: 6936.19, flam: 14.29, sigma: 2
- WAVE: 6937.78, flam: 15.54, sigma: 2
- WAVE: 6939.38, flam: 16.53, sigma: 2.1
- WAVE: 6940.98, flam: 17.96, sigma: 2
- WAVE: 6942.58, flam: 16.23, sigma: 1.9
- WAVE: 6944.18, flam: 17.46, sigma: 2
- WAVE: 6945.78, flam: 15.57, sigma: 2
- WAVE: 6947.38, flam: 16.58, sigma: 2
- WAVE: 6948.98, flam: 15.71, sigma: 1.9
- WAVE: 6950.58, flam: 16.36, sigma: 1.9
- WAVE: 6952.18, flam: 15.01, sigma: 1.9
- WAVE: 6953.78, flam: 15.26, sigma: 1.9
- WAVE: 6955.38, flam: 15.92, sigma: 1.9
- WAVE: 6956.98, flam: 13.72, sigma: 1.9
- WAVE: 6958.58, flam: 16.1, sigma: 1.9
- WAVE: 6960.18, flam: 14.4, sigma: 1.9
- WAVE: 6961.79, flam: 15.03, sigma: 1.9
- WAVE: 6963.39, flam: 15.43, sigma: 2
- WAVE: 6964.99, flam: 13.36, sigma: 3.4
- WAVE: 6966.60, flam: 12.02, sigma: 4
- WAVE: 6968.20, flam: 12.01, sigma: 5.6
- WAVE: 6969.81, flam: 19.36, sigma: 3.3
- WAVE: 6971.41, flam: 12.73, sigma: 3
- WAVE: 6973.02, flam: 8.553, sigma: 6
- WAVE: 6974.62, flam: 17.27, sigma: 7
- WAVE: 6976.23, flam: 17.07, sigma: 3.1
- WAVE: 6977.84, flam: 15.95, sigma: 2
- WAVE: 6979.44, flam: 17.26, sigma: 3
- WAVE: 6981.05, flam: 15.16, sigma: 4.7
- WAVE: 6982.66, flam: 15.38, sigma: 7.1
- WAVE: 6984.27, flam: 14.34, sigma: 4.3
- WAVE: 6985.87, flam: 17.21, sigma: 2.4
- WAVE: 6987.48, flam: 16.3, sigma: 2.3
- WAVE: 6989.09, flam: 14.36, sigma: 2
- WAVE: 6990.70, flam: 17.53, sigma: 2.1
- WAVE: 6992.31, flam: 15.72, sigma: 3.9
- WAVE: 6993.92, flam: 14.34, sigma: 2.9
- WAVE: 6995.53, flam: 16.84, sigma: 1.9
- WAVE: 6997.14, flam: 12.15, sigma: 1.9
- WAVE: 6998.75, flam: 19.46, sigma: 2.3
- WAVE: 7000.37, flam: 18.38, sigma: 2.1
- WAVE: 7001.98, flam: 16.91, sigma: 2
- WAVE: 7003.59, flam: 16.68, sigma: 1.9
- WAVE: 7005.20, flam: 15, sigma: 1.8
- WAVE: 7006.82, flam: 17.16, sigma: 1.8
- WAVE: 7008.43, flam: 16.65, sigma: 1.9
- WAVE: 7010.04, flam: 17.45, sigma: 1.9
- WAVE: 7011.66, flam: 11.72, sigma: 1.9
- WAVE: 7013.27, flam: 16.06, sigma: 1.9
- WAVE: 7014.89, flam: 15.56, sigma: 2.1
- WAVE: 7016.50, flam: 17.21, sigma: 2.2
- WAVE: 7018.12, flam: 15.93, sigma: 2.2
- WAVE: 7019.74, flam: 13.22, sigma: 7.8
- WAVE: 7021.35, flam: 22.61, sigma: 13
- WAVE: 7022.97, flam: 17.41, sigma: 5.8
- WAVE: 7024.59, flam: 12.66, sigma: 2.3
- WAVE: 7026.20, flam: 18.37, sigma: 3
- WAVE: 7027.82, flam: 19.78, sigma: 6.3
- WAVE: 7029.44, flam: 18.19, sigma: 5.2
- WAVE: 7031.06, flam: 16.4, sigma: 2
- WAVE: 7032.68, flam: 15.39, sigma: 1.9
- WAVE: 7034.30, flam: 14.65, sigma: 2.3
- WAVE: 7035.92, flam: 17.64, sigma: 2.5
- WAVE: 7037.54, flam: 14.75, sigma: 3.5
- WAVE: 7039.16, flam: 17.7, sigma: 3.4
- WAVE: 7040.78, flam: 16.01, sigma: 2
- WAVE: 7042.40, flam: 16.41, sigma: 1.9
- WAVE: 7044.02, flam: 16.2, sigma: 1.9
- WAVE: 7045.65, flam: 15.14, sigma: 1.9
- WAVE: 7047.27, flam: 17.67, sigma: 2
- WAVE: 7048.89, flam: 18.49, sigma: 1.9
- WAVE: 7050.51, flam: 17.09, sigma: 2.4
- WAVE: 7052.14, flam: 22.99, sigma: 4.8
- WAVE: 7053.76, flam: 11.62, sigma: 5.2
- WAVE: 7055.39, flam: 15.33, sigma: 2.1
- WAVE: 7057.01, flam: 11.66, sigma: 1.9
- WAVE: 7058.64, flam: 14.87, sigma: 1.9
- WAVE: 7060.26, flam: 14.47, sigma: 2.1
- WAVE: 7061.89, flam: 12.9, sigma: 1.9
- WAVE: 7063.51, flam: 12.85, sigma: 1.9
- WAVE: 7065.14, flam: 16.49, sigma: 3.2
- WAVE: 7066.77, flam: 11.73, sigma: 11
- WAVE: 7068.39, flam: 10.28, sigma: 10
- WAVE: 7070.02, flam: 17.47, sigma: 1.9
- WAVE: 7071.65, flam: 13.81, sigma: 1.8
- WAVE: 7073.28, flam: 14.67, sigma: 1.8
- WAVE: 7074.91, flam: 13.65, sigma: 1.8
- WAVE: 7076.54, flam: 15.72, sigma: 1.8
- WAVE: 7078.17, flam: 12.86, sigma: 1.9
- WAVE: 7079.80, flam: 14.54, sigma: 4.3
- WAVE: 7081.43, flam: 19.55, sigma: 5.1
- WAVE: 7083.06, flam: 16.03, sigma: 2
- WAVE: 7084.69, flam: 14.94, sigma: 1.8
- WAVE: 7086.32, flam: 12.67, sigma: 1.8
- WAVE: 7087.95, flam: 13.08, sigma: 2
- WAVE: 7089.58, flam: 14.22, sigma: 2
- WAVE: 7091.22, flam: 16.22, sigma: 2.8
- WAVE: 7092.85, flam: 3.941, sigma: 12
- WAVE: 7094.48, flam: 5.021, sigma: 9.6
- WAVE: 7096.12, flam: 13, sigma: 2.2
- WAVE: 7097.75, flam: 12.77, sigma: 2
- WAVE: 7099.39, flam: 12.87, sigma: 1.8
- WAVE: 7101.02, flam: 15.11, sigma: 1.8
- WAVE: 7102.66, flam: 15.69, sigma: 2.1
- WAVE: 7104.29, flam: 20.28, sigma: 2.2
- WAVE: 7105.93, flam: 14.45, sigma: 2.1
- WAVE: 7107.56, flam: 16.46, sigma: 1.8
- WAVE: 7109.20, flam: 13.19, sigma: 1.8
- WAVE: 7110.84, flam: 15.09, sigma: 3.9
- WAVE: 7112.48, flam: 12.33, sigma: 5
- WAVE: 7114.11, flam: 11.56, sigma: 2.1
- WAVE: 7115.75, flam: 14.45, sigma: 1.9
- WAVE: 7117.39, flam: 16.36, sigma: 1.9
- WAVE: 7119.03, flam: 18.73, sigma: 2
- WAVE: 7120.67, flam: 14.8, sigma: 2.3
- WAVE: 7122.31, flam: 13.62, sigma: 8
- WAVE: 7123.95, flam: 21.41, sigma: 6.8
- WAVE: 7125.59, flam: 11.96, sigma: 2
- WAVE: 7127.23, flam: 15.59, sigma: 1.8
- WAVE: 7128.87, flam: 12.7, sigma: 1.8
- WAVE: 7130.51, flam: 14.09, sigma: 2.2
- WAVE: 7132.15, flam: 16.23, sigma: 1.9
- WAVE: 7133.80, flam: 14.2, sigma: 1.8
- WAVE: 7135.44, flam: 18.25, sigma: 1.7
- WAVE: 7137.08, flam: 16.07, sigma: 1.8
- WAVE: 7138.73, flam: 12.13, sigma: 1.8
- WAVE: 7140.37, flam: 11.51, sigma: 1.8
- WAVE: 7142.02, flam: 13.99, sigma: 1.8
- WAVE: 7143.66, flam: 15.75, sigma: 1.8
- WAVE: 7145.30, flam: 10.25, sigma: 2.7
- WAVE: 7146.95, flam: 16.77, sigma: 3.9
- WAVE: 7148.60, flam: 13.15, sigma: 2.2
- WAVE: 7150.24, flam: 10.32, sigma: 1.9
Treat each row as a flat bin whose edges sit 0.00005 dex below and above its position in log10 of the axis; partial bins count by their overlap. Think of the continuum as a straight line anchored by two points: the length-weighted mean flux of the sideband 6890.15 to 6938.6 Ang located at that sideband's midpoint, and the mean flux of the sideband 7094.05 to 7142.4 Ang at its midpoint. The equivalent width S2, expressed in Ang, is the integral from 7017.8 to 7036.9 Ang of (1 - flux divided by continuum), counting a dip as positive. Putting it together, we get -2.2 Ang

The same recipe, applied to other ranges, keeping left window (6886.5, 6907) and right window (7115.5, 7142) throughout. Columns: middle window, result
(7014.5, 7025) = -0.53 Ang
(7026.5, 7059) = -1.73 Ang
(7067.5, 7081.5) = 0.88 Ang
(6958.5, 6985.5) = 2.09 Ang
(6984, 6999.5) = 0.05 Ang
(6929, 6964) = 1.37 Ang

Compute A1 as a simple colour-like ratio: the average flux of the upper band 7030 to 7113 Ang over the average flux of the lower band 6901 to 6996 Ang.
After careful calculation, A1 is 0.9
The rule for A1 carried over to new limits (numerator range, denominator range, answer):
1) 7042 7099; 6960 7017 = 0.92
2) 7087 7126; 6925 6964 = 0.90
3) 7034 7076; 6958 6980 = 1.04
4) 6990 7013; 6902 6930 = 1.03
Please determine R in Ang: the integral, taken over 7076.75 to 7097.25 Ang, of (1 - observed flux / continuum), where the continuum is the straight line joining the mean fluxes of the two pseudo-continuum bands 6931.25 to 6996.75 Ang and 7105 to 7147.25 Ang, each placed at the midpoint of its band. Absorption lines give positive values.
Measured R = 2.4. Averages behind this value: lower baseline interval 15.3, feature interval 13.1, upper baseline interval 14.7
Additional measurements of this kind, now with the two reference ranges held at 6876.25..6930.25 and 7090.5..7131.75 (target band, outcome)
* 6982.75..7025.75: -3.1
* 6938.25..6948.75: -0.7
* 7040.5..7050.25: -1.4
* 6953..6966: 0.5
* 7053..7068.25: 1.2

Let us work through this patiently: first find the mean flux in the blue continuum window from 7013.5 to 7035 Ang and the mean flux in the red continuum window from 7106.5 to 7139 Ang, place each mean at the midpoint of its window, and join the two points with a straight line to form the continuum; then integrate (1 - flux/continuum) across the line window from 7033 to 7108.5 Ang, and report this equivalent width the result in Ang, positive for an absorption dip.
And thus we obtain 5.81 Ang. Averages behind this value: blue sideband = 16.7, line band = 14.7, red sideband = 15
